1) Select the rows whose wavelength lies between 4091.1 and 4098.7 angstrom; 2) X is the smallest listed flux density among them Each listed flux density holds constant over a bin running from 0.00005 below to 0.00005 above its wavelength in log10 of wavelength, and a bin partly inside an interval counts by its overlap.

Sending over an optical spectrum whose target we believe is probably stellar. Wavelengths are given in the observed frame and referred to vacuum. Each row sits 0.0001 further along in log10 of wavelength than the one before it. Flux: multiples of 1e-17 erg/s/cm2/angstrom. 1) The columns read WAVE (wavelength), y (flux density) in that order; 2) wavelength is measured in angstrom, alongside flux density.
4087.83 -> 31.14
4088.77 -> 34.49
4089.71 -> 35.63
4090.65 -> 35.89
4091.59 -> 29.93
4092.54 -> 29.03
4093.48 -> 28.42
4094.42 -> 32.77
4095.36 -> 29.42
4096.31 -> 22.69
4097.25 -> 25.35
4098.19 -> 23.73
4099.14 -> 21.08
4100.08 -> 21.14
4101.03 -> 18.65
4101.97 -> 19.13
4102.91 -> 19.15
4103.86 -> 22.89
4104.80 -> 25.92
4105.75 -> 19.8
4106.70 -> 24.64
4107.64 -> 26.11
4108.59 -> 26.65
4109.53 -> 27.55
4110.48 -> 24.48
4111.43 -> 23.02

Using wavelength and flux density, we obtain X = 22.69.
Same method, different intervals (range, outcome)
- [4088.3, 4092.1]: 29.93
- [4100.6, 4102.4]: 18.65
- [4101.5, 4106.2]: 19.13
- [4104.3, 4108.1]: 19.8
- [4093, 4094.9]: 28.42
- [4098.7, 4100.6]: 21.08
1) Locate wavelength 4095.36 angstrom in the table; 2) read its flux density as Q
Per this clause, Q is 29.42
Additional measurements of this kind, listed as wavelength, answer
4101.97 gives 19.13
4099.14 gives 21.08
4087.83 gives 31.14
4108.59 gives 26.65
